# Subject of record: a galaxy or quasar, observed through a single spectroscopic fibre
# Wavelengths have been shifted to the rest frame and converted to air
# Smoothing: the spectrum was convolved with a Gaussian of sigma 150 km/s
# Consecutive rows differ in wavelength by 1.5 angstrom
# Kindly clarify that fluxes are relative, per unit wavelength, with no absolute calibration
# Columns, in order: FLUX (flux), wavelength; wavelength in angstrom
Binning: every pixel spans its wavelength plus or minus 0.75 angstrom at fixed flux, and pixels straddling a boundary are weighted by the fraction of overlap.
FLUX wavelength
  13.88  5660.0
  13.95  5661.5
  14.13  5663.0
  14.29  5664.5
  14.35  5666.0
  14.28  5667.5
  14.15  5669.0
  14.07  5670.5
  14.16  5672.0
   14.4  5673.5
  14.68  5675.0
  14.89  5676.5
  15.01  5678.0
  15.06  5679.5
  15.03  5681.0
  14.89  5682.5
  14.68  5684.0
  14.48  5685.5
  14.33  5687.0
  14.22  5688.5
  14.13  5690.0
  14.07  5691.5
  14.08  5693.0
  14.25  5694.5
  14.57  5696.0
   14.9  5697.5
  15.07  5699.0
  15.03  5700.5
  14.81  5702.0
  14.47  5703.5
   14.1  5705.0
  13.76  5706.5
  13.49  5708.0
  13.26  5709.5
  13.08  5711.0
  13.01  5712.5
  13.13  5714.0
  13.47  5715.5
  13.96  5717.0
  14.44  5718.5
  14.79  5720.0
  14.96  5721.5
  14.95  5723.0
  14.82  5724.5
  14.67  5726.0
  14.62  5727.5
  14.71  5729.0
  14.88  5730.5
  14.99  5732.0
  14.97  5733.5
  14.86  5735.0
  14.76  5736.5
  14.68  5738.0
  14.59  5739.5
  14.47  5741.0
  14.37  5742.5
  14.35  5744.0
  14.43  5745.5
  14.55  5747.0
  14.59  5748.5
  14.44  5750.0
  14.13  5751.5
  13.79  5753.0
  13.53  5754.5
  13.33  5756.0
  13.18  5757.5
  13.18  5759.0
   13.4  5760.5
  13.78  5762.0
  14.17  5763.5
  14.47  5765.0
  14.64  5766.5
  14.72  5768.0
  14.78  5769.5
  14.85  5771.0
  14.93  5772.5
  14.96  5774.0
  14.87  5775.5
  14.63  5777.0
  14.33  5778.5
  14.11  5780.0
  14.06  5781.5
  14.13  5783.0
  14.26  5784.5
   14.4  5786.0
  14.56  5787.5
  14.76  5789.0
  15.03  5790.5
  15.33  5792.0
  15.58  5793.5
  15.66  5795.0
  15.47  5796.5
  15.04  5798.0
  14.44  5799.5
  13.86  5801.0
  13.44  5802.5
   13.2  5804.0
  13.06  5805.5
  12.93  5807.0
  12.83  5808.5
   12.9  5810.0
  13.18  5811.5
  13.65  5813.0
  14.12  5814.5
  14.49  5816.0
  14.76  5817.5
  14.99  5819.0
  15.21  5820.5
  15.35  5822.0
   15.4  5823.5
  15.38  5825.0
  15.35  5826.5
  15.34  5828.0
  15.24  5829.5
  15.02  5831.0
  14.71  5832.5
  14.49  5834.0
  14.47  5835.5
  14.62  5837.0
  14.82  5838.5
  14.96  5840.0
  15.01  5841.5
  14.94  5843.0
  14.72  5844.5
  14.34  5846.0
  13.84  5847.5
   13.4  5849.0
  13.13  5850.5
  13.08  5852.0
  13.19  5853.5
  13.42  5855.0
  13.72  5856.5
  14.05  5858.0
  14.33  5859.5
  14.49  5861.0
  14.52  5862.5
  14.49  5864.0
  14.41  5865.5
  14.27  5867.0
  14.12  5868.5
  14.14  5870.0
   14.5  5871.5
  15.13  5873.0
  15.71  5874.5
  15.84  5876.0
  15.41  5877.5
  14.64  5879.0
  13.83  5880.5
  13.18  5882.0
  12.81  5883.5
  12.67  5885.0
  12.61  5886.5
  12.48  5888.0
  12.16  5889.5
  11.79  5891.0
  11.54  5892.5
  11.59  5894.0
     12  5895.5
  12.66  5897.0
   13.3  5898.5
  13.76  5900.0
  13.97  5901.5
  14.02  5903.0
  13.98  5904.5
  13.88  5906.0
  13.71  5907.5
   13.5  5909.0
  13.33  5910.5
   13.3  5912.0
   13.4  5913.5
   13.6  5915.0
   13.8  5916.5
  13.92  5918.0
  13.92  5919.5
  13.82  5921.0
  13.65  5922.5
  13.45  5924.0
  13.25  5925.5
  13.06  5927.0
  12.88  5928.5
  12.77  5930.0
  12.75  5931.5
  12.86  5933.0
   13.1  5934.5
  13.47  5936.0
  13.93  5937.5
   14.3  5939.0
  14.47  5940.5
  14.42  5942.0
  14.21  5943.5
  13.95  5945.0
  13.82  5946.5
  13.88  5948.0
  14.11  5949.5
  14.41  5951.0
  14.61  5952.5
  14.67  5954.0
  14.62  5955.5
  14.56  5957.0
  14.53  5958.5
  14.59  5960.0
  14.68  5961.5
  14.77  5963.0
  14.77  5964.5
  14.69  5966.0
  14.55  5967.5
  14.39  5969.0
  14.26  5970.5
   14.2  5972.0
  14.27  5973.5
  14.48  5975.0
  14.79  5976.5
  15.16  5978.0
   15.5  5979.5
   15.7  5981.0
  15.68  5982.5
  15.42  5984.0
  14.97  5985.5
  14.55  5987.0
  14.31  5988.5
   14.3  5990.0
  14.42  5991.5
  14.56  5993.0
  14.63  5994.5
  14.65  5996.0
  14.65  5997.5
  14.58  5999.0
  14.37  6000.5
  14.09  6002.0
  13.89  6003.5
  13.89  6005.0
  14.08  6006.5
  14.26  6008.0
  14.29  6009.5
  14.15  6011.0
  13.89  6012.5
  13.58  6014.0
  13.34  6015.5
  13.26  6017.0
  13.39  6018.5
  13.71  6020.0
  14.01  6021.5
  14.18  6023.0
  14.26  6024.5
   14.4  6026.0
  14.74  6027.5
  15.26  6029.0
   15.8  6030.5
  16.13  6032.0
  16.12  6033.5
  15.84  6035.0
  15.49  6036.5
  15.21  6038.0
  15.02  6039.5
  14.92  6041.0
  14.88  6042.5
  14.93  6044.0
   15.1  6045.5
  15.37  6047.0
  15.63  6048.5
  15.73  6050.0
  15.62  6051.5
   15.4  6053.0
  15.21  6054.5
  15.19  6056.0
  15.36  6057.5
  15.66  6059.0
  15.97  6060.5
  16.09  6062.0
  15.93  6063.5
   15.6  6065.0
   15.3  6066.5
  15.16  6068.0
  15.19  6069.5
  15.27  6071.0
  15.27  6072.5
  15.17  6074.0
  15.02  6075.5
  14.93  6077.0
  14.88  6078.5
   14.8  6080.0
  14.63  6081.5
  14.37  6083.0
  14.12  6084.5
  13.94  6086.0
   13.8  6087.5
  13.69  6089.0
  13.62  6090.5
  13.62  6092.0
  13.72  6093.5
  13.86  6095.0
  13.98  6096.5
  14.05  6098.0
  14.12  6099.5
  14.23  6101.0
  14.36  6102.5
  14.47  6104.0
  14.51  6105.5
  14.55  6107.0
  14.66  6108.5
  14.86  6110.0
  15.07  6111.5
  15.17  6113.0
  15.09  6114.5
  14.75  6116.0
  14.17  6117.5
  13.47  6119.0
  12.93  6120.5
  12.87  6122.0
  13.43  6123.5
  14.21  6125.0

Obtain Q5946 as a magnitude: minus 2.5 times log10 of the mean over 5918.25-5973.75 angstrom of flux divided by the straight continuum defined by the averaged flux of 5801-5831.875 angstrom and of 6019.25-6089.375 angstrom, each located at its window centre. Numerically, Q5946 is 0.05 mag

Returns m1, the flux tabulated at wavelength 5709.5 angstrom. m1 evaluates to 13.26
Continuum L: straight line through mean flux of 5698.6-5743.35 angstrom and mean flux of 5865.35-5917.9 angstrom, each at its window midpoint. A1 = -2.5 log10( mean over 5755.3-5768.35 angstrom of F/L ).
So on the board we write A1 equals 0.03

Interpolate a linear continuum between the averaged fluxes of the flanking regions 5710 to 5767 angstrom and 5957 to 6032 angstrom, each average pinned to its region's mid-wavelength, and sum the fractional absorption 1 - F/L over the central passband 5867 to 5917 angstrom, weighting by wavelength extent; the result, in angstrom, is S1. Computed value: 2.9 angstrom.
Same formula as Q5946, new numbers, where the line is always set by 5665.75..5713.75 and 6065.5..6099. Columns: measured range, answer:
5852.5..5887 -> 0.018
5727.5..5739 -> -0.035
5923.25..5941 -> 0.084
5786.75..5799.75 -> -0.056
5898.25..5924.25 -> 0.055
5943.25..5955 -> 0.016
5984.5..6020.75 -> 0.021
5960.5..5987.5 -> -0.029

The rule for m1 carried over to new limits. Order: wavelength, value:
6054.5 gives 15.21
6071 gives 15.27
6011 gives 14.15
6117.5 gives 14.17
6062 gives 16.09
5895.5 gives 12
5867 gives 14.27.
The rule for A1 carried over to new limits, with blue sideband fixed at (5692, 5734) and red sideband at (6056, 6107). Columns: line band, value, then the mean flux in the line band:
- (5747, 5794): 0.00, 14.3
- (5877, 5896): 0.14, 12.8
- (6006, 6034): 0.02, 14.3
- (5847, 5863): 0.06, 13.7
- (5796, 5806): 0.03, 14.1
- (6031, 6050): -0.05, 15.4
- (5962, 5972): 0.00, 14.5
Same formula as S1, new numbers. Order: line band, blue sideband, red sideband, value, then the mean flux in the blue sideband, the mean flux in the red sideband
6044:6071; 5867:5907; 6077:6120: -2.5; 13.5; 14.3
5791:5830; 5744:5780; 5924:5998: -0.6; 14.2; 14.3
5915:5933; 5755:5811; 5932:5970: 1.1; 14.2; 14.2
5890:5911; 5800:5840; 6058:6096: 2.1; 14.4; 14.8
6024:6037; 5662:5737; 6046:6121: -0.6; 14.4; 14.8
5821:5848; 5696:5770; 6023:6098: -0.8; 14.3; 15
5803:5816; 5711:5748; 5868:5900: 0.6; 14.4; 13.4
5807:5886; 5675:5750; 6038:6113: 1.4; 14.4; 14.8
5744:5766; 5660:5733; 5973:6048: 0.7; 14.4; 14.7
